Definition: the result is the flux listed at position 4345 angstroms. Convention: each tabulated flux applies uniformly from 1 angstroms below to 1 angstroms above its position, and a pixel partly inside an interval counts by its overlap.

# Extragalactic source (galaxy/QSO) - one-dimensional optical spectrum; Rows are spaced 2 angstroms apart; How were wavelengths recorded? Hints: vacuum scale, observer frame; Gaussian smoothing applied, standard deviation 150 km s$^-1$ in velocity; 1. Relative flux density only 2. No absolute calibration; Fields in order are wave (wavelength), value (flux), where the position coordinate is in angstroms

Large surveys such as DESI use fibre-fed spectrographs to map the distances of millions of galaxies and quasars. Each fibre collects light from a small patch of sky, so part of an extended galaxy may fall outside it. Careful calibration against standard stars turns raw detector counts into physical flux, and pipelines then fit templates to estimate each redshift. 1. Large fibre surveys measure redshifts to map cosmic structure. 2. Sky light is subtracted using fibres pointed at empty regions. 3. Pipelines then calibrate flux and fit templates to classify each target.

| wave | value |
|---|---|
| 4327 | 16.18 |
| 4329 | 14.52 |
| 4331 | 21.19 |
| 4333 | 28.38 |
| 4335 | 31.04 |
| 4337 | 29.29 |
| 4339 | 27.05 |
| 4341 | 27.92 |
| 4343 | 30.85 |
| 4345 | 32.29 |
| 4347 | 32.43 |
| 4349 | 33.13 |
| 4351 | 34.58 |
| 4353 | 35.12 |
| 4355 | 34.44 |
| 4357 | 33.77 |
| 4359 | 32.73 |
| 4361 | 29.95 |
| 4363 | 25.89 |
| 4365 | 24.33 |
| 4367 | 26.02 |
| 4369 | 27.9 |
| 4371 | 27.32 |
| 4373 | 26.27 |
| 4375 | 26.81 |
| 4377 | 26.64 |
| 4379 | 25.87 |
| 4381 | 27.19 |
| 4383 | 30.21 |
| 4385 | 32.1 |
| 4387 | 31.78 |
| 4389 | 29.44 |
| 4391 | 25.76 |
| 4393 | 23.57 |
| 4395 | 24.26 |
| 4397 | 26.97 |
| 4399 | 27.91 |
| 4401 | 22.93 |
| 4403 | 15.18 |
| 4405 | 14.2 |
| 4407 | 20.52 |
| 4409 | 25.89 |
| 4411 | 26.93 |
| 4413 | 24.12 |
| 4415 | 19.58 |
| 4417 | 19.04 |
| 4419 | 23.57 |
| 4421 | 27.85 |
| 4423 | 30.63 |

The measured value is 32.29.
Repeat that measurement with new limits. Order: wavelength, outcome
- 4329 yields 14.52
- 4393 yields 23.57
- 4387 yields 31.78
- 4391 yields 25.76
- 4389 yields 29.44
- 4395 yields 24.26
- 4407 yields 20.52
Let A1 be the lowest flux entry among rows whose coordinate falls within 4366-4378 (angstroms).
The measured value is 26.02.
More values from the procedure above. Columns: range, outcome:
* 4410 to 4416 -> 19.58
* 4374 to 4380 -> 25.87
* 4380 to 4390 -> 27.19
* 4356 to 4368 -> 24.33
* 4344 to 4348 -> 32.29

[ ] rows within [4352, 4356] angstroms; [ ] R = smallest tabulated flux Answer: 34.44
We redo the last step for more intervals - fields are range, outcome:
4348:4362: 29.95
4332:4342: 27.05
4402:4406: 14.2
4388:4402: 22.93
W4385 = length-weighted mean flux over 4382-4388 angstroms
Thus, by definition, 31.4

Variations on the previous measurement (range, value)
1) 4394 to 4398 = 25.6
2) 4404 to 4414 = 22.3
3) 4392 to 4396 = 23.9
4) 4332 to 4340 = 28.9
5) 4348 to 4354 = 34.3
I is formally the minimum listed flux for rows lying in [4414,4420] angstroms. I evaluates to 19.04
